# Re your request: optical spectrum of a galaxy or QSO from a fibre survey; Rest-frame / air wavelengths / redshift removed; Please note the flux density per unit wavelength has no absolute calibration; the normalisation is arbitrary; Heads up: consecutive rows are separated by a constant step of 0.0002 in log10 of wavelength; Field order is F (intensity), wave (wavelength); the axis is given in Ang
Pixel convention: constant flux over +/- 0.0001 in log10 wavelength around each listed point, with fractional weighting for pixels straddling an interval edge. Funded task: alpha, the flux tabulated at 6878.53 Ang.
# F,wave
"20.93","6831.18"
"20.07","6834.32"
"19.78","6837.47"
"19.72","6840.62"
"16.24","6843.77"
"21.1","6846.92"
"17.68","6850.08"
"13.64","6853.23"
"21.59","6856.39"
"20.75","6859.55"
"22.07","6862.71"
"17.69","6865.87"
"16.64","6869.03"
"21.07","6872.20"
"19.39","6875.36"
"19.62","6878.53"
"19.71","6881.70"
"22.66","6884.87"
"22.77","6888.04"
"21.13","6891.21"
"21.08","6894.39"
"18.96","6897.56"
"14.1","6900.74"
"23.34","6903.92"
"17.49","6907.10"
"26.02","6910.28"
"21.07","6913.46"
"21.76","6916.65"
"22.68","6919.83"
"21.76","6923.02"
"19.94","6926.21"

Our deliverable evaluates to 19.62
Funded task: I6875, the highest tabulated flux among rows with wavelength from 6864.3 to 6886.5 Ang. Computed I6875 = 22.66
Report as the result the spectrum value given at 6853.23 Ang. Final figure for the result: 13.64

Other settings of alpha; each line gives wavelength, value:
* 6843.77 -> 16.24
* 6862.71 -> 22.07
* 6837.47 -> 19.78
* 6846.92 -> 21.1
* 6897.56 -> 18.96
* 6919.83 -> 22.68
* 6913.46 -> 21.07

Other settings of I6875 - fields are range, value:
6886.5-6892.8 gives 22.77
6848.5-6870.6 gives 22.07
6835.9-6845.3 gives 19.78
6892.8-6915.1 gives 26.02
